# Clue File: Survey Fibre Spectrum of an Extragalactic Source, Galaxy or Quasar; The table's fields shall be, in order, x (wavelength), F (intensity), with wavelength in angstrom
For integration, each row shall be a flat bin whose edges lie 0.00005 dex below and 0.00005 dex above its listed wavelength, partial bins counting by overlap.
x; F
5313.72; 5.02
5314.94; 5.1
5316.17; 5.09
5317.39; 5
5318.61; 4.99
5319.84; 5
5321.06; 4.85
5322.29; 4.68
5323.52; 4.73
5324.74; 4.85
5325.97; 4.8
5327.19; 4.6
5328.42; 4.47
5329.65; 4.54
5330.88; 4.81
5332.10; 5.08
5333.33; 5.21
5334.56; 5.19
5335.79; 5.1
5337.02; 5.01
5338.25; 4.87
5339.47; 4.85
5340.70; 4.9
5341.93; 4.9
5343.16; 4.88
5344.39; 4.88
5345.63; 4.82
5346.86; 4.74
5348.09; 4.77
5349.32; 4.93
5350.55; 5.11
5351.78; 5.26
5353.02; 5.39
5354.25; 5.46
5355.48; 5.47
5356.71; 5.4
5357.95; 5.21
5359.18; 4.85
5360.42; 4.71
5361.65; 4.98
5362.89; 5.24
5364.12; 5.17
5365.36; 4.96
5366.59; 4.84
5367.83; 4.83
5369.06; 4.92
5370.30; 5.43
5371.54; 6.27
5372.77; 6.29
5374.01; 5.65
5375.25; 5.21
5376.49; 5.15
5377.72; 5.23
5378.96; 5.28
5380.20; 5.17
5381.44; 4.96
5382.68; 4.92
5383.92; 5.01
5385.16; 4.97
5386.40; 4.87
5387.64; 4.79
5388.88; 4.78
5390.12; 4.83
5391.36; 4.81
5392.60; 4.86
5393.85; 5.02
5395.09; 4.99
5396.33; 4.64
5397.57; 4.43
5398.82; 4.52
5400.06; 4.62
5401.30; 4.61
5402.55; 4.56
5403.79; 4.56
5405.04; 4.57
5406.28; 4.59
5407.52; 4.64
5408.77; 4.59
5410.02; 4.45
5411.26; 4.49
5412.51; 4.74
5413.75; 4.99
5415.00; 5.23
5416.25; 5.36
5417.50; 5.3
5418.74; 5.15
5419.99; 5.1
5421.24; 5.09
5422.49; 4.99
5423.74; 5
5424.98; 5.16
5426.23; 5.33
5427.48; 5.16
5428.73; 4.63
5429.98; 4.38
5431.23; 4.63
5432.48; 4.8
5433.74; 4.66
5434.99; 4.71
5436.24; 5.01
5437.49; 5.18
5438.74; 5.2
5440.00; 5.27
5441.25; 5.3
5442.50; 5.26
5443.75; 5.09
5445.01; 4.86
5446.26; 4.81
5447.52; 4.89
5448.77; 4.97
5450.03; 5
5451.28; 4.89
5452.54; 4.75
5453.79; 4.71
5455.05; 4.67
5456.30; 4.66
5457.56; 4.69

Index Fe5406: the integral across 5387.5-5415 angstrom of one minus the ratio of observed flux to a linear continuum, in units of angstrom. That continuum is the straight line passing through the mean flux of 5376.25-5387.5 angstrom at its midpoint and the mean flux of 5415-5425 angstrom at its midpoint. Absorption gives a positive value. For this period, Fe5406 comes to 2.18 angstrom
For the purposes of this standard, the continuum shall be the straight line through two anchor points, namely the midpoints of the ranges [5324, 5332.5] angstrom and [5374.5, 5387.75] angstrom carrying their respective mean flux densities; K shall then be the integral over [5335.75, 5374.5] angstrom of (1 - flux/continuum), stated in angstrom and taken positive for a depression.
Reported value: -1.8 angstrom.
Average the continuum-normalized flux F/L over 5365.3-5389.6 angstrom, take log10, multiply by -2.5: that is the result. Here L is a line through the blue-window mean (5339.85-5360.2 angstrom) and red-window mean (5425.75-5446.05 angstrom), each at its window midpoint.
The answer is -0.03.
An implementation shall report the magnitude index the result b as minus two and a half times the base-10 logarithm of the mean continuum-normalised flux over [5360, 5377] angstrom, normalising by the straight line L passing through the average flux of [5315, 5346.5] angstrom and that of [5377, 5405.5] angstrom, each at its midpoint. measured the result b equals -0.09 mag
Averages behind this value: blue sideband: 4.89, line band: 5.27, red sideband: 4.83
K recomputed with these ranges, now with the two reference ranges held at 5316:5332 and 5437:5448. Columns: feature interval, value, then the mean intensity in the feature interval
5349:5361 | -0.8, 5.19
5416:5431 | 0.0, 5.04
